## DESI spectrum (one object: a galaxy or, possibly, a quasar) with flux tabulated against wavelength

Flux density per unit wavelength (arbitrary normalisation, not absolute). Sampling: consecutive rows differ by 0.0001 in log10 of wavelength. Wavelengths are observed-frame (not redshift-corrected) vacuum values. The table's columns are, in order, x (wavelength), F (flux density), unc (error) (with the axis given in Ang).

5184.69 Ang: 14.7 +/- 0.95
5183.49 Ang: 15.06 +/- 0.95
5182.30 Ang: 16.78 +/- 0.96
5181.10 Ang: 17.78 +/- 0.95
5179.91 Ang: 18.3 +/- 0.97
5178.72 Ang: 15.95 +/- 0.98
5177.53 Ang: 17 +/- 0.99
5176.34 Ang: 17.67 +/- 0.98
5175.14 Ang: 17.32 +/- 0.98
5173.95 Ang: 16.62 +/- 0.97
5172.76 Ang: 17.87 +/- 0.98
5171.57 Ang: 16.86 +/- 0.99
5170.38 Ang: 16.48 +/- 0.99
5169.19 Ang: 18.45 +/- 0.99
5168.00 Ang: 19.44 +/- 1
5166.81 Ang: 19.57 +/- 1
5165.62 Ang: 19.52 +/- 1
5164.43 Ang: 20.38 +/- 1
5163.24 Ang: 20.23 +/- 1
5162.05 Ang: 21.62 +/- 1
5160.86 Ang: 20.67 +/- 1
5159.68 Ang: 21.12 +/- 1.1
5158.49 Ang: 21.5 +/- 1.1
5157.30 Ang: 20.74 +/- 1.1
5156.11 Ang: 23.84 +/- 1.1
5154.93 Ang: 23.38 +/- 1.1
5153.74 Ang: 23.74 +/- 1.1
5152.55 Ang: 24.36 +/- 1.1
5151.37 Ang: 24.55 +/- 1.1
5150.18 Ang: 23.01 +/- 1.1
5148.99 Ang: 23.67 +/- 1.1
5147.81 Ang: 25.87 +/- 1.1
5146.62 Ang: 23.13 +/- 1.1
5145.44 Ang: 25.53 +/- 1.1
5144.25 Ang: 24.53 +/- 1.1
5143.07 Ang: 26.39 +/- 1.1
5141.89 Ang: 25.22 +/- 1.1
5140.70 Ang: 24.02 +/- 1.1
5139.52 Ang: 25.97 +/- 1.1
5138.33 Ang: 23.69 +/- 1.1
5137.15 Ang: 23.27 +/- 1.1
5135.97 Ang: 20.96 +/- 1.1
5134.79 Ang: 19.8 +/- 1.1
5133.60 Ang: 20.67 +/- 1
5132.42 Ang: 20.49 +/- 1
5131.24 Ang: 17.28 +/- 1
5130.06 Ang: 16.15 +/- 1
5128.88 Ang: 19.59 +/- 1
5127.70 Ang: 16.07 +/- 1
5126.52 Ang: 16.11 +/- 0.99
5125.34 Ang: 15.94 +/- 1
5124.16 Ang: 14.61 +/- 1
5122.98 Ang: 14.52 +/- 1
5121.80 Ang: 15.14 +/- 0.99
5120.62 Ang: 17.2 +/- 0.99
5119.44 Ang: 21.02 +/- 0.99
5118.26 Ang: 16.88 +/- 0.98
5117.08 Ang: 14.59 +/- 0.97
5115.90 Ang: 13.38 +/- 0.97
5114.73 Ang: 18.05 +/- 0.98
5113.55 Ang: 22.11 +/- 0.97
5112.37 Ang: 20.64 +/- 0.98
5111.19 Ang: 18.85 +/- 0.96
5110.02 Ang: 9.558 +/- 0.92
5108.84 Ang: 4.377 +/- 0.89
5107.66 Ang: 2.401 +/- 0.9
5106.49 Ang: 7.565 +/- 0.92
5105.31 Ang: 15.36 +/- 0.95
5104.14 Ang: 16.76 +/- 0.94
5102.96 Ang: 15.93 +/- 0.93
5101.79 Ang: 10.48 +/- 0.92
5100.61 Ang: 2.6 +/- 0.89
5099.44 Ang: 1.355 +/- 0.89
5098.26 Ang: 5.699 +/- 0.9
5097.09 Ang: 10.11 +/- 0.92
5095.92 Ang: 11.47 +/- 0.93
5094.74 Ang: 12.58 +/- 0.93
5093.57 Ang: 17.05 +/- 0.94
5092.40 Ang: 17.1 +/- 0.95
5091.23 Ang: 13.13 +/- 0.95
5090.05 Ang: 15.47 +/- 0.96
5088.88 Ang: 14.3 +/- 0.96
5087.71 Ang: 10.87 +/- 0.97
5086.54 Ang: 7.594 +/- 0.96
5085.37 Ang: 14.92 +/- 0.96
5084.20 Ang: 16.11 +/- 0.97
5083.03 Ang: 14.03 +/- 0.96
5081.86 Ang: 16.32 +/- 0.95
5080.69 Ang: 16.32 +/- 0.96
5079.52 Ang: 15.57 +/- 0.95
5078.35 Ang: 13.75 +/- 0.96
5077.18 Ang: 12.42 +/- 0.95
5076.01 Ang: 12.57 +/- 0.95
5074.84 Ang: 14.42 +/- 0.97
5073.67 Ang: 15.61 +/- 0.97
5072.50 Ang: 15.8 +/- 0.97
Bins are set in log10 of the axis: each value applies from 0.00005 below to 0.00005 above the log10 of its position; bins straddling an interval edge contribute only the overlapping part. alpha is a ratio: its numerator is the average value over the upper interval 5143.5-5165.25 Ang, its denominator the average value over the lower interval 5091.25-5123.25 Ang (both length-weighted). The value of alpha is 1.8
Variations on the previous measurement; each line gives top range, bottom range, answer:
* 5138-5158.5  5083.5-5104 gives 2.06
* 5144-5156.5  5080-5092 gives 1.73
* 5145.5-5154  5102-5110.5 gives 2.35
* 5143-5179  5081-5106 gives 1.69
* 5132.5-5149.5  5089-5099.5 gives 1.94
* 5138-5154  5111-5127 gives 1.44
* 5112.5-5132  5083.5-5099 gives 1.33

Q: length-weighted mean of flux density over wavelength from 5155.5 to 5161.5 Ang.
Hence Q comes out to 21.6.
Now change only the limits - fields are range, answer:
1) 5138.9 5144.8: 25.2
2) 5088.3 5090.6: 14.9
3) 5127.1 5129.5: 17.8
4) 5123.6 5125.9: 15.3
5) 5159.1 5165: 20.8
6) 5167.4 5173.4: 17.8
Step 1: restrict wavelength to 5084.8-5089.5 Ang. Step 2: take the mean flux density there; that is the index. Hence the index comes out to 12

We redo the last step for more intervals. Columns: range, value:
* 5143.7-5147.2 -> 24.4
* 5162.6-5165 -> 20.3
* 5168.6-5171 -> 17.5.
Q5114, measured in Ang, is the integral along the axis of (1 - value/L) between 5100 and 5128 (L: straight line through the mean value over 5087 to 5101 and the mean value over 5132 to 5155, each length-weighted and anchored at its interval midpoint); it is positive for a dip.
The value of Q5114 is 3.6 Ang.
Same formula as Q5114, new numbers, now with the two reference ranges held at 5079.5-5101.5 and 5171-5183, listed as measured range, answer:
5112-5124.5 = -3.05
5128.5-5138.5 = -3.70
